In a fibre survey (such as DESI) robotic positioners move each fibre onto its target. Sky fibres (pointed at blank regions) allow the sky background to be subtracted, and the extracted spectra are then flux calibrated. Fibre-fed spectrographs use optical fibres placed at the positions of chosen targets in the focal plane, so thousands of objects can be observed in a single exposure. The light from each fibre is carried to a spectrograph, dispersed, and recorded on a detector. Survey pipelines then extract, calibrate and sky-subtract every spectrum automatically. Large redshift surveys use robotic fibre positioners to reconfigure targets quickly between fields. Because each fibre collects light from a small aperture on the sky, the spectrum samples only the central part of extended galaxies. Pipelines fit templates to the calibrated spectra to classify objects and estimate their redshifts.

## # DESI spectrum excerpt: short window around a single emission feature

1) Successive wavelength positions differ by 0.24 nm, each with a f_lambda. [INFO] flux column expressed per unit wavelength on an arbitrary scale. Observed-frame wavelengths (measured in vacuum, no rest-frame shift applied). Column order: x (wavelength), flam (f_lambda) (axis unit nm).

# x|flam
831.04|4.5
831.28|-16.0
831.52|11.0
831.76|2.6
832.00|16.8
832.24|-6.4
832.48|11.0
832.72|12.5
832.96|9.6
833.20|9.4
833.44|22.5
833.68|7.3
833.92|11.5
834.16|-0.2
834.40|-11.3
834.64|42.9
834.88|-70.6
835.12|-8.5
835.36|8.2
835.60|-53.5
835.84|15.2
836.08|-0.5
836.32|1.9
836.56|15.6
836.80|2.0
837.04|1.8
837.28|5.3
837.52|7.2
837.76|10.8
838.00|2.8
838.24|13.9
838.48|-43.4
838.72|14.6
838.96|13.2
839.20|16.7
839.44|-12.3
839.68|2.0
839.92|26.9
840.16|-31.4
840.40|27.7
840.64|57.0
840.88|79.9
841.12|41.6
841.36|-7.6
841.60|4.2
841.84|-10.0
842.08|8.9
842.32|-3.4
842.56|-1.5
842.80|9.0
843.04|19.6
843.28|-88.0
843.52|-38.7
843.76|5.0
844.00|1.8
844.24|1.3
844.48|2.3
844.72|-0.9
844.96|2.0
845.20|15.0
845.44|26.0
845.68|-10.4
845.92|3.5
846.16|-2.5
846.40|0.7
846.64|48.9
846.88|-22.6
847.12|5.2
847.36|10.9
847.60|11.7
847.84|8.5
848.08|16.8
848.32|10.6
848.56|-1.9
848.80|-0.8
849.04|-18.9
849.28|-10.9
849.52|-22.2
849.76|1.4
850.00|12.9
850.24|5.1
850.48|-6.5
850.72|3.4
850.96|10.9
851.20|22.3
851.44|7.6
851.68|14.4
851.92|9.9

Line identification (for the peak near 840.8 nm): [O II]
